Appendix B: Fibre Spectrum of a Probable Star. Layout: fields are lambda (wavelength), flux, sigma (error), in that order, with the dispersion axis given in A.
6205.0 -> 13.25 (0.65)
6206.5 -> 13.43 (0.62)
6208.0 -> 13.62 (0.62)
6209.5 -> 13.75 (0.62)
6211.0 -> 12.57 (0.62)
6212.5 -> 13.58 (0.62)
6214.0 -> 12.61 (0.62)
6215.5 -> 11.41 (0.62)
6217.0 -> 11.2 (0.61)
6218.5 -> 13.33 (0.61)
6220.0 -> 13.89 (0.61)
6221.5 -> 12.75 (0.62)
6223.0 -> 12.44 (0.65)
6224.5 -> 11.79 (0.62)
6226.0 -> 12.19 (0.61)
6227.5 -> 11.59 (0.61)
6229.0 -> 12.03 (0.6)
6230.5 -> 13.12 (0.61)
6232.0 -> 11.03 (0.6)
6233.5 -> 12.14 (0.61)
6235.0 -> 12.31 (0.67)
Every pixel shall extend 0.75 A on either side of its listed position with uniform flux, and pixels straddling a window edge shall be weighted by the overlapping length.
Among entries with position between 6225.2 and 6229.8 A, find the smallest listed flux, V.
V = 11.59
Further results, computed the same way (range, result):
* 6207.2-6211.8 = 12.57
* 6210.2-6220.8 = 11.2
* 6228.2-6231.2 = 12.03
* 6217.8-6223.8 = 12.44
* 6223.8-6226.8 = 11.79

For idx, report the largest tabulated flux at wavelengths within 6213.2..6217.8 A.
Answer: 12.61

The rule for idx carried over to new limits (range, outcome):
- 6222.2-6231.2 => 13.12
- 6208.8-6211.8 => 13.75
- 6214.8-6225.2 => 13.89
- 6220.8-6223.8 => 12.75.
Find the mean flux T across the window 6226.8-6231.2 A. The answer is 12.2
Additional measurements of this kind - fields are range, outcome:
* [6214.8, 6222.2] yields 12.5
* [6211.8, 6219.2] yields 12.4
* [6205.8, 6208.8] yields 13.5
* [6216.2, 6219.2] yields 12.2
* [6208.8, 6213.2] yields 13.3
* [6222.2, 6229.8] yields 12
